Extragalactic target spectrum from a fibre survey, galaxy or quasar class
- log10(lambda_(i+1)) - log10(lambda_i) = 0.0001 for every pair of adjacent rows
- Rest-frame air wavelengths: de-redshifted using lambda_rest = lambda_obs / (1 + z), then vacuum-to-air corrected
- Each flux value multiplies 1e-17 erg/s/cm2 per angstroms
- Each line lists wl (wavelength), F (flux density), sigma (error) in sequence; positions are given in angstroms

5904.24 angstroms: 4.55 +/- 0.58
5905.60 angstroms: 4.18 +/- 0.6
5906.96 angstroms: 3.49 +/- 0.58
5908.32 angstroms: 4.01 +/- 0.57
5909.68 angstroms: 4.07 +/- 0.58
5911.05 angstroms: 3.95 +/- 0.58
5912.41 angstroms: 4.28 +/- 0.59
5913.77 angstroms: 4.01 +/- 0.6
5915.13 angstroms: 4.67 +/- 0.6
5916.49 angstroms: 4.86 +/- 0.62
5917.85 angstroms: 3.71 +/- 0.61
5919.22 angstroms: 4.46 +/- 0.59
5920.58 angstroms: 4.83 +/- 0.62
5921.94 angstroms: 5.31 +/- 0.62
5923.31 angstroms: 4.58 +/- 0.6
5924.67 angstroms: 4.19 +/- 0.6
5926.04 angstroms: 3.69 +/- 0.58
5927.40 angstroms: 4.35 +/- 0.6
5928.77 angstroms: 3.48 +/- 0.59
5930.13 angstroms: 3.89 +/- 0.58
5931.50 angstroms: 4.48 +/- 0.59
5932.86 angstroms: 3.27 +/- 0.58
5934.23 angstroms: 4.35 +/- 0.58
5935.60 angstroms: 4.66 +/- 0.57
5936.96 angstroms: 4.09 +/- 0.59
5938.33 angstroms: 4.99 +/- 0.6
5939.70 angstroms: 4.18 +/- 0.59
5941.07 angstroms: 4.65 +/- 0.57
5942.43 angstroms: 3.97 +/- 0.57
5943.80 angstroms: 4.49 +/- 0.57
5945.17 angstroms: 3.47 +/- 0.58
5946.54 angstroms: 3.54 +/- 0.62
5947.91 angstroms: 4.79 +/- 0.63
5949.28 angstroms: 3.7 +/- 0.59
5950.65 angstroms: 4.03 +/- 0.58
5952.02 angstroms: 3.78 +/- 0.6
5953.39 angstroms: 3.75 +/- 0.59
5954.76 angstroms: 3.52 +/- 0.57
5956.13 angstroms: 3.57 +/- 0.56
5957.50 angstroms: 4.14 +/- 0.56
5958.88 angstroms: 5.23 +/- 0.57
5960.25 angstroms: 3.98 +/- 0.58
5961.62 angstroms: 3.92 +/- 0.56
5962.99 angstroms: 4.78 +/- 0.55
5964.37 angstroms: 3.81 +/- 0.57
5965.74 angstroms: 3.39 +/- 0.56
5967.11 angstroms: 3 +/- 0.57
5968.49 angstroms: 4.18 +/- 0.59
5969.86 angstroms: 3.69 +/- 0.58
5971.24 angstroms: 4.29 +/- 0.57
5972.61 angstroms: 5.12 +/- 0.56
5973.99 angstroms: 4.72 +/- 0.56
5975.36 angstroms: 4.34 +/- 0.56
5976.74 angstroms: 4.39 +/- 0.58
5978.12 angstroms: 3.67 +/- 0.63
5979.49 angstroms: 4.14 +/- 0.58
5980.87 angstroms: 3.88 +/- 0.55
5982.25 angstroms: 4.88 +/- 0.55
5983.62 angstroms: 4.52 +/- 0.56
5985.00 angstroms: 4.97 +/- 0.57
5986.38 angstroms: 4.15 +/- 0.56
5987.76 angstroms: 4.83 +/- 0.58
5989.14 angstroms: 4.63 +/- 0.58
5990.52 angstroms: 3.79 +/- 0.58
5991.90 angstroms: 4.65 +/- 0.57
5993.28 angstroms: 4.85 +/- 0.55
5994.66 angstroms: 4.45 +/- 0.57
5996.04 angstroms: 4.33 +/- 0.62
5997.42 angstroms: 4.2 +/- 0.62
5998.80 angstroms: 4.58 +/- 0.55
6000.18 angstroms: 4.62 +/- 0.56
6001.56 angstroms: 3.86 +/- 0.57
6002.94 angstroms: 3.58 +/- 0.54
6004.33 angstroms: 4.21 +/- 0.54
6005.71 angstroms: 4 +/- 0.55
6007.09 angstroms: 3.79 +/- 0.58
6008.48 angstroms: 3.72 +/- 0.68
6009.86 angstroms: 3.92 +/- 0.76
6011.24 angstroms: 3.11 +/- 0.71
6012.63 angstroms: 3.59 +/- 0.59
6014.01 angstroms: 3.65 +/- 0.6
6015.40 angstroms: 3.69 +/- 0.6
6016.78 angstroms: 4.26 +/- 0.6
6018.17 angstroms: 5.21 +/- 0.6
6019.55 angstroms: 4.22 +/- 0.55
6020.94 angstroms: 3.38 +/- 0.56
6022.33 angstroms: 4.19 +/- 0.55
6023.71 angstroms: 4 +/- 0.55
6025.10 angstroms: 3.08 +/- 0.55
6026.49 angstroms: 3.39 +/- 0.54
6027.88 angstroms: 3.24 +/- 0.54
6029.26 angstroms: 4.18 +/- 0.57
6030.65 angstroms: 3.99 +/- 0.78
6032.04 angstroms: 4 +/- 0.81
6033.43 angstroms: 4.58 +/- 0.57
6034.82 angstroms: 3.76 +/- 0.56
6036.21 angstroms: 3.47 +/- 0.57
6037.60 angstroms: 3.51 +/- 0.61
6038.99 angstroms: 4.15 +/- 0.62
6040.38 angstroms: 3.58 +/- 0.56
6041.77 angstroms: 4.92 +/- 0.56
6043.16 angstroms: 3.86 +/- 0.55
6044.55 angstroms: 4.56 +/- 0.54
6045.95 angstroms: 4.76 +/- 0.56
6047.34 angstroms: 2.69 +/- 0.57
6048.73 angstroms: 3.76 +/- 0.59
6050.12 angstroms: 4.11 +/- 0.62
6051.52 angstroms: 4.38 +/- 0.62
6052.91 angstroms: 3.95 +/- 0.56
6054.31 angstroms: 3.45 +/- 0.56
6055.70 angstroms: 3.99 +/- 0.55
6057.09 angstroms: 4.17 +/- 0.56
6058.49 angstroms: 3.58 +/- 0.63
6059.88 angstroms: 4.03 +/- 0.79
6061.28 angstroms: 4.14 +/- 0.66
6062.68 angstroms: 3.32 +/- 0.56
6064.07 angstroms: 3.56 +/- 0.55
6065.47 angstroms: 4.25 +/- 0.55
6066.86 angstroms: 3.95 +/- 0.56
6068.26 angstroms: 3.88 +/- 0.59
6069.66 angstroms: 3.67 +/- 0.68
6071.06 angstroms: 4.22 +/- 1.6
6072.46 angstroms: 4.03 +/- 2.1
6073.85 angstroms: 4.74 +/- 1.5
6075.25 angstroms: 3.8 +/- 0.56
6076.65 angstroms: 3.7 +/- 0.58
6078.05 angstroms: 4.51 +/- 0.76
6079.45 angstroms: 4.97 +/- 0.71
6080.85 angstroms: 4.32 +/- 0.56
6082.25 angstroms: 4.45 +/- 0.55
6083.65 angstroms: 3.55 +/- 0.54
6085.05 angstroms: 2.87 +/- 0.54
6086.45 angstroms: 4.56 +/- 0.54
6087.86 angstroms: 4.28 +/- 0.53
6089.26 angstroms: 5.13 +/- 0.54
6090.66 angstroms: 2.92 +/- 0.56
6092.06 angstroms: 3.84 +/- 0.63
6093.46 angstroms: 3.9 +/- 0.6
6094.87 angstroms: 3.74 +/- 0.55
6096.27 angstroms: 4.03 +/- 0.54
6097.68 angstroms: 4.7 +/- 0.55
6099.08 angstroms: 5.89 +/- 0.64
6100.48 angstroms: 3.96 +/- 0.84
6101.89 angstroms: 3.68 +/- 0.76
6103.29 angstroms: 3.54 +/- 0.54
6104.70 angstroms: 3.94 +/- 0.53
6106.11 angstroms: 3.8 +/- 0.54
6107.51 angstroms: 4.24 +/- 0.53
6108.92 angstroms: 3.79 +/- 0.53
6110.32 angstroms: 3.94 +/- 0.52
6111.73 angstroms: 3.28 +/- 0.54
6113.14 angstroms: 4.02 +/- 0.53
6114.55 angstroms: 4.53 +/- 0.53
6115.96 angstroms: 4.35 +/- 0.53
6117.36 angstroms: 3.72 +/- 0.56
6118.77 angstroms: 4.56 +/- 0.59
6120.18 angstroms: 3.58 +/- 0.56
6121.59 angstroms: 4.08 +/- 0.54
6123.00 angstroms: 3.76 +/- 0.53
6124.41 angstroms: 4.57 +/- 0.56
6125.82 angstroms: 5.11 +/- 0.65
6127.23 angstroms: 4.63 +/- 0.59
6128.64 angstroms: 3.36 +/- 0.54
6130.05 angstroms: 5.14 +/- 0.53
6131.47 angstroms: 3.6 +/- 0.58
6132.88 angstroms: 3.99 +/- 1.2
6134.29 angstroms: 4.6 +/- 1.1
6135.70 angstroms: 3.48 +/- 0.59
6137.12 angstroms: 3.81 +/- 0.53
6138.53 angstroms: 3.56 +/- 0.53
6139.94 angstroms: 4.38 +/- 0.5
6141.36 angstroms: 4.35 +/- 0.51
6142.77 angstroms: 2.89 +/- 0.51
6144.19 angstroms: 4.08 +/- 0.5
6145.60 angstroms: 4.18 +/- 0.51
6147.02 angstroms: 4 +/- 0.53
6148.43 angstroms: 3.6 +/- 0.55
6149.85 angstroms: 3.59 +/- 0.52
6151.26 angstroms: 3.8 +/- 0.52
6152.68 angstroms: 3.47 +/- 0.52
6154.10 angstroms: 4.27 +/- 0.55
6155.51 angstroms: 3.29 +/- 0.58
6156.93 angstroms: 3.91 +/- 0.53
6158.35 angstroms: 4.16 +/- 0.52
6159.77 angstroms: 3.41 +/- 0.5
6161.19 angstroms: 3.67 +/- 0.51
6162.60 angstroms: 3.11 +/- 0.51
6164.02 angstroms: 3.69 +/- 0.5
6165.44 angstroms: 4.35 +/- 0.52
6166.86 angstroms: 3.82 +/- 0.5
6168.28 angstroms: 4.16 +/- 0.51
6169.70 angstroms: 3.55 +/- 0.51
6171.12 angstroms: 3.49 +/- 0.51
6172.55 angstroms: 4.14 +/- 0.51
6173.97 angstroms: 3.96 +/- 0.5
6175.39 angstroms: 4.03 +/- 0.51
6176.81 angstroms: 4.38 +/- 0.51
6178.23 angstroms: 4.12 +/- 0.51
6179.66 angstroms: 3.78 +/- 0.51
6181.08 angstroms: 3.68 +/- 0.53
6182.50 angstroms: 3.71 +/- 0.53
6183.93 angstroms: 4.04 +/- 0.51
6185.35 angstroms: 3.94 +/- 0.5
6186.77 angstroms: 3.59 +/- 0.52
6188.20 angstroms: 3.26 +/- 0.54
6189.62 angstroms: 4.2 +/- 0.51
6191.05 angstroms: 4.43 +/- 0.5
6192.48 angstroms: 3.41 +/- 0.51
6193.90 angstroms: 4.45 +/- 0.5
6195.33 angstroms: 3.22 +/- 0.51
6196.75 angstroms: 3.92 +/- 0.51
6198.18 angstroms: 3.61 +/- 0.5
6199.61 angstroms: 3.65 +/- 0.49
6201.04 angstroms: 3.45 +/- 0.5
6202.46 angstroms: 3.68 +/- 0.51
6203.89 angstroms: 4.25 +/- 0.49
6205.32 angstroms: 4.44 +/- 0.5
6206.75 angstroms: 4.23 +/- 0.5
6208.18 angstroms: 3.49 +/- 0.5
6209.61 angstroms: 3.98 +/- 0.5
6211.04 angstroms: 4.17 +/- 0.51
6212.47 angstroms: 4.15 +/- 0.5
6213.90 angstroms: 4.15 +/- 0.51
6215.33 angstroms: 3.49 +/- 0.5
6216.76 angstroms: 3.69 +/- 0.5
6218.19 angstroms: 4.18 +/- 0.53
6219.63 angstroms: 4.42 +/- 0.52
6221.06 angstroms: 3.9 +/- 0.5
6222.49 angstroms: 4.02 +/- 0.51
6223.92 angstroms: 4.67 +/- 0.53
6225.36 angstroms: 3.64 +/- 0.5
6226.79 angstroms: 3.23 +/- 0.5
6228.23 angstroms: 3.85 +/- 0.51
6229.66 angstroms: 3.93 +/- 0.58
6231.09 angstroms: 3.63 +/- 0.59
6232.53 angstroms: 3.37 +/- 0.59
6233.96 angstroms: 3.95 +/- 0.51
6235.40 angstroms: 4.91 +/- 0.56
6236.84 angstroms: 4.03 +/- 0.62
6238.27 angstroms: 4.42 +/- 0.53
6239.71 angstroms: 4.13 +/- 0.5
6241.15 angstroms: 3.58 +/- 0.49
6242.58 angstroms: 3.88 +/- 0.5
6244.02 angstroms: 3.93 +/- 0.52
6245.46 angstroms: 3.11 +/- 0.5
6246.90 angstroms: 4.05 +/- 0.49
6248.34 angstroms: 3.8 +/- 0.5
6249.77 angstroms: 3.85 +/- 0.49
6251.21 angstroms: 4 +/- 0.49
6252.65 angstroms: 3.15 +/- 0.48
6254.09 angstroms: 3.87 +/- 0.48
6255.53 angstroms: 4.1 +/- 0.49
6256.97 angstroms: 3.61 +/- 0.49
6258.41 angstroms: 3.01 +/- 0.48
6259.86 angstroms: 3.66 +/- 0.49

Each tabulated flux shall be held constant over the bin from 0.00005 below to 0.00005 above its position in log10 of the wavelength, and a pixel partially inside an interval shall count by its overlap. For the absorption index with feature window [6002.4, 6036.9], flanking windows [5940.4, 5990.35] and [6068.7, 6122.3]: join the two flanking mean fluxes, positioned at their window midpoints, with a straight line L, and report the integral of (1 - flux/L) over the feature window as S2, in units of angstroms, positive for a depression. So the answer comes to 2.3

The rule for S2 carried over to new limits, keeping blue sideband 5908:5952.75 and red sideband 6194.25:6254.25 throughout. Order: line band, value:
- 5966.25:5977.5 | -0.11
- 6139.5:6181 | 1.18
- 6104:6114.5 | 0.29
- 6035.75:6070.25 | 1.37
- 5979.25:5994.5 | -1.27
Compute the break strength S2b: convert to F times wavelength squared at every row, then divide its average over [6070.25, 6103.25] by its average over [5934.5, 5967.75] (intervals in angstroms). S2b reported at 1.07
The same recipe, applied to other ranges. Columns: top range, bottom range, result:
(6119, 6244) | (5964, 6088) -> 1.02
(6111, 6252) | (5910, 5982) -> 1.02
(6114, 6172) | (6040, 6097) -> 1.01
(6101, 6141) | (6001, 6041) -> 1.09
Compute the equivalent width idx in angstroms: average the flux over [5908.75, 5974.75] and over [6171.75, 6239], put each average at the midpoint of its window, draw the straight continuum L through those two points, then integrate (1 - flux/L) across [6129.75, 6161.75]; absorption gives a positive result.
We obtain 1.0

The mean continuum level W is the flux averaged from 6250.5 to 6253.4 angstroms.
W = 3.58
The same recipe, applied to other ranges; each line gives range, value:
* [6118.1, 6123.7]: 3.99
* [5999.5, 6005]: 4.06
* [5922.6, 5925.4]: 4.37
